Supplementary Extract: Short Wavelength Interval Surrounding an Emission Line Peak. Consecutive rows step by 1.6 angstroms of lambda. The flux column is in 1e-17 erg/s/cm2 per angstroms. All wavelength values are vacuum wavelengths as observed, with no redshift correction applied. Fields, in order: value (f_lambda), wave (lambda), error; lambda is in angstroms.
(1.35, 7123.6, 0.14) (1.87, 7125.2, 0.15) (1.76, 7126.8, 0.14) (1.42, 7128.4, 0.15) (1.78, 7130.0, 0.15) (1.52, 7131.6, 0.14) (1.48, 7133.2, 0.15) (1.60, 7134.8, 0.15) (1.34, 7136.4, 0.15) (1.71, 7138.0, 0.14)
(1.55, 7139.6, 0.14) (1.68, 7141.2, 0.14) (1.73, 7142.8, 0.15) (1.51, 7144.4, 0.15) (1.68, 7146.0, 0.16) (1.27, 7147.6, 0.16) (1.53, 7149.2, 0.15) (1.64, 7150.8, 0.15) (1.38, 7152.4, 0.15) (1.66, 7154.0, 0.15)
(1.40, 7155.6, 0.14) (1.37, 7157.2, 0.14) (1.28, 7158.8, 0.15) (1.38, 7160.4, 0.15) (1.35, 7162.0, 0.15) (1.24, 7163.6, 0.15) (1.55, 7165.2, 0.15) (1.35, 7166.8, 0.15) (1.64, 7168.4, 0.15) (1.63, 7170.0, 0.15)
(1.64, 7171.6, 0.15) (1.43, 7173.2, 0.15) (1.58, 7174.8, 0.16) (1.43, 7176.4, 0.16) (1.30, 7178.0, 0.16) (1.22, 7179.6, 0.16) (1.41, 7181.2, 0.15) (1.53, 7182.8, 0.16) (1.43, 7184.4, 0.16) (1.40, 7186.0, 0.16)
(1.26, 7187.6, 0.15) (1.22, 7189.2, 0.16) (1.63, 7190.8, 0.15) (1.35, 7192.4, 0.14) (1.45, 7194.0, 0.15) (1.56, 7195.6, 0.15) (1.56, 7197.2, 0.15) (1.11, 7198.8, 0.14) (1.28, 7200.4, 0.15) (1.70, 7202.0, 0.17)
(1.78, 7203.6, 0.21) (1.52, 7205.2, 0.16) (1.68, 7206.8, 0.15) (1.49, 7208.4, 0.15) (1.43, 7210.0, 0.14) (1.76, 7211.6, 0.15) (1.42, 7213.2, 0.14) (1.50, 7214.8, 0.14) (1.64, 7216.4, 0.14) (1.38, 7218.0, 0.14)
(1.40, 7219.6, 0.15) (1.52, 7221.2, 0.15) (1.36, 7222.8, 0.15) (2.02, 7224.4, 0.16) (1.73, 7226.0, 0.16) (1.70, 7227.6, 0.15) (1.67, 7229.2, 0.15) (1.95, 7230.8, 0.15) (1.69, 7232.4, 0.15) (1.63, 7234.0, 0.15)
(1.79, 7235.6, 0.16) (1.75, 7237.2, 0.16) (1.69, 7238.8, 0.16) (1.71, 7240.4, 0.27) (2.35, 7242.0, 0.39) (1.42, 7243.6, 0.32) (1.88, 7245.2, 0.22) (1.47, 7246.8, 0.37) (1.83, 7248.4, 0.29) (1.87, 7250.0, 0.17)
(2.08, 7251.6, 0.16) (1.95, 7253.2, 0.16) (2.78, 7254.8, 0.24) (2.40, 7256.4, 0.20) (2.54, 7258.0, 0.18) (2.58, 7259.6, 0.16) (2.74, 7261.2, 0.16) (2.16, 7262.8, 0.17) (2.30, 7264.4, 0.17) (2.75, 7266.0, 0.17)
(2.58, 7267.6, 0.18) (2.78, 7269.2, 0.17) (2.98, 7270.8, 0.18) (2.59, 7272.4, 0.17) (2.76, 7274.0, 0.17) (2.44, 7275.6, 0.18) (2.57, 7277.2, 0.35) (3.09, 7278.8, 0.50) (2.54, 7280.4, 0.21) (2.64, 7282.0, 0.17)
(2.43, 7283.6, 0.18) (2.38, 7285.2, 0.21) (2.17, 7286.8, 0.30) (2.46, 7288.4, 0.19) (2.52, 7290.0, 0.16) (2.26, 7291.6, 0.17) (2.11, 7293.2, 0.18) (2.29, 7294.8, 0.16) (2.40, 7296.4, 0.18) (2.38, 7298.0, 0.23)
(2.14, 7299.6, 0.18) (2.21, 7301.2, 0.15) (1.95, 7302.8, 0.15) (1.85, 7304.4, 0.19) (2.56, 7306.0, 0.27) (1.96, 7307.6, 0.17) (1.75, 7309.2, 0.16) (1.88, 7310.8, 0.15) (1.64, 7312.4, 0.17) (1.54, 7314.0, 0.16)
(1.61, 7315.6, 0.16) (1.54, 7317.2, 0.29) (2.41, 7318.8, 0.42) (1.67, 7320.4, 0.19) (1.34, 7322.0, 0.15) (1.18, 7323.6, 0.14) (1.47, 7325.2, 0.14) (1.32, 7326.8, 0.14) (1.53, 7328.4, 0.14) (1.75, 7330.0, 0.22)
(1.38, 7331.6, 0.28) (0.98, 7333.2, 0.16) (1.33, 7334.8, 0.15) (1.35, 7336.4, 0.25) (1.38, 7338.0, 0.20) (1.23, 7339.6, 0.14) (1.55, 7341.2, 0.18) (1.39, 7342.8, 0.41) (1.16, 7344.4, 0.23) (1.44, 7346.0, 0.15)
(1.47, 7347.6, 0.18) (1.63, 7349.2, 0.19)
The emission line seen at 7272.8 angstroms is Mg II 2798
